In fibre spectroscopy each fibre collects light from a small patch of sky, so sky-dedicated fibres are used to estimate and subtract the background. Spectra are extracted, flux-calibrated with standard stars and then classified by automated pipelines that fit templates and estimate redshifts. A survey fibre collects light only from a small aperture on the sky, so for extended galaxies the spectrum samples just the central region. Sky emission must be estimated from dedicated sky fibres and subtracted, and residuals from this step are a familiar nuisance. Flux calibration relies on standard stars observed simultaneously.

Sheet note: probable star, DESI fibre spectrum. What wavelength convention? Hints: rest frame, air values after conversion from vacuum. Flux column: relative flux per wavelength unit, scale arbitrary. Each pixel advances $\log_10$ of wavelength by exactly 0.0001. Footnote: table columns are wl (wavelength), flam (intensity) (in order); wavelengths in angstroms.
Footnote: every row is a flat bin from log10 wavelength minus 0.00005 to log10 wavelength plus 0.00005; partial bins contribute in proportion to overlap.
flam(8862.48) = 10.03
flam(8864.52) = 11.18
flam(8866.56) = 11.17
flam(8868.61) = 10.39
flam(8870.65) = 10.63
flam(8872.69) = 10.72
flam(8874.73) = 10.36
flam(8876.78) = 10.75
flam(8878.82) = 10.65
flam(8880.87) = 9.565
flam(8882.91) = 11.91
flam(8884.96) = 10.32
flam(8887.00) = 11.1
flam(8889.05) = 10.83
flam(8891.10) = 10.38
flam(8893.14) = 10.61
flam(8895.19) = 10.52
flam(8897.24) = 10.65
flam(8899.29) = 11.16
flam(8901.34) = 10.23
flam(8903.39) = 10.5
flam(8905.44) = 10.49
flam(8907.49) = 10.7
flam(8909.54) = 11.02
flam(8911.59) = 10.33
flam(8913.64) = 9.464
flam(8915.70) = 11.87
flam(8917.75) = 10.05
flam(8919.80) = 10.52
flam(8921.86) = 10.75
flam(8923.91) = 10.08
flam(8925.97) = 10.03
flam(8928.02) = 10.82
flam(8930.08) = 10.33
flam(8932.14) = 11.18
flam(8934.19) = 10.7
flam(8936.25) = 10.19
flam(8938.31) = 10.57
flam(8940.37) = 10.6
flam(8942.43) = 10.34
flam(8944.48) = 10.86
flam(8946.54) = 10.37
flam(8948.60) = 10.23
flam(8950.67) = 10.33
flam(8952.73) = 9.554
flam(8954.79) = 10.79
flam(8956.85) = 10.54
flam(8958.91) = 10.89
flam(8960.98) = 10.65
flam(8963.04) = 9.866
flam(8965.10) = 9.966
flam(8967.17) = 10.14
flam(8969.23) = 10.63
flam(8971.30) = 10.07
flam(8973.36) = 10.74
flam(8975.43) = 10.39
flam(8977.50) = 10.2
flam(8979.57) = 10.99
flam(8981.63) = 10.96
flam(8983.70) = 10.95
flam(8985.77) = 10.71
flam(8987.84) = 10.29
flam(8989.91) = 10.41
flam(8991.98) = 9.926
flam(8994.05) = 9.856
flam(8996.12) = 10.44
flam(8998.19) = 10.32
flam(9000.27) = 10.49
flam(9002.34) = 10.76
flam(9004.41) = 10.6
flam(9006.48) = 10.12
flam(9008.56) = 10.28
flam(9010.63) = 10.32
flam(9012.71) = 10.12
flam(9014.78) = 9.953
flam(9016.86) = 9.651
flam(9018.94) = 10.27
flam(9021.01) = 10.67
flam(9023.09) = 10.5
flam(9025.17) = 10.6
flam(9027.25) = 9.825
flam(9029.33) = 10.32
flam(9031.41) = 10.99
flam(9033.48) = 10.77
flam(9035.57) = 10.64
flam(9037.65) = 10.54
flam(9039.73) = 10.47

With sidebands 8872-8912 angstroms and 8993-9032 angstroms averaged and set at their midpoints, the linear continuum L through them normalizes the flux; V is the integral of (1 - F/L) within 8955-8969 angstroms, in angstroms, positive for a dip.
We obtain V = 0.09 angstroms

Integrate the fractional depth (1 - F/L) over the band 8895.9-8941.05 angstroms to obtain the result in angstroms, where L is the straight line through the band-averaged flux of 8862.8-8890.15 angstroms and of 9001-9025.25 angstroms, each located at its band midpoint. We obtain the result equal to 0.15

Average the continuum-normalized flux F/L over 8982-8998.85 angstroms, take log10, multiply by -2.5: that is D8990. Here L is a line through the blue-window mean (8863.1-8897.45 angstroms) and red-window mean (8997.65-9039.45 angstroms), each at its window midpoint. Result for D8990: 0.01 mag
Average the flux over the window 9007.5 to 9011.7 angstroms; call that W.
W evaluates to 10.3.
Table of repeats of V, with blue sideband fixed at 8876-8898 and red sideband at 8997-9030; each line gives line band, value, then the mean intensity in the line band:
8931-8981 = 0.05 angstroms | 10.5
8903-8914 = 0.14 angstroms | 10.5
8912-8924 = 0.11 angstroms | 10.5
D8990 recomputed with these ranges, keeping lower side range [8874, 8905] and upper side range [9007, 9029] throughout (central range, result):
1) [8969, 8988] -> -0.03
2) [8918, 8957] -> 0.00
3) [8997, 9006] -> -0.03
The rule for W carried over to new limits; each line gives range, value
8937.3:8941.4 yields 10.6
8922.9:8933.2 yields 10.5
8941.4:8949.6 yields 10.5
